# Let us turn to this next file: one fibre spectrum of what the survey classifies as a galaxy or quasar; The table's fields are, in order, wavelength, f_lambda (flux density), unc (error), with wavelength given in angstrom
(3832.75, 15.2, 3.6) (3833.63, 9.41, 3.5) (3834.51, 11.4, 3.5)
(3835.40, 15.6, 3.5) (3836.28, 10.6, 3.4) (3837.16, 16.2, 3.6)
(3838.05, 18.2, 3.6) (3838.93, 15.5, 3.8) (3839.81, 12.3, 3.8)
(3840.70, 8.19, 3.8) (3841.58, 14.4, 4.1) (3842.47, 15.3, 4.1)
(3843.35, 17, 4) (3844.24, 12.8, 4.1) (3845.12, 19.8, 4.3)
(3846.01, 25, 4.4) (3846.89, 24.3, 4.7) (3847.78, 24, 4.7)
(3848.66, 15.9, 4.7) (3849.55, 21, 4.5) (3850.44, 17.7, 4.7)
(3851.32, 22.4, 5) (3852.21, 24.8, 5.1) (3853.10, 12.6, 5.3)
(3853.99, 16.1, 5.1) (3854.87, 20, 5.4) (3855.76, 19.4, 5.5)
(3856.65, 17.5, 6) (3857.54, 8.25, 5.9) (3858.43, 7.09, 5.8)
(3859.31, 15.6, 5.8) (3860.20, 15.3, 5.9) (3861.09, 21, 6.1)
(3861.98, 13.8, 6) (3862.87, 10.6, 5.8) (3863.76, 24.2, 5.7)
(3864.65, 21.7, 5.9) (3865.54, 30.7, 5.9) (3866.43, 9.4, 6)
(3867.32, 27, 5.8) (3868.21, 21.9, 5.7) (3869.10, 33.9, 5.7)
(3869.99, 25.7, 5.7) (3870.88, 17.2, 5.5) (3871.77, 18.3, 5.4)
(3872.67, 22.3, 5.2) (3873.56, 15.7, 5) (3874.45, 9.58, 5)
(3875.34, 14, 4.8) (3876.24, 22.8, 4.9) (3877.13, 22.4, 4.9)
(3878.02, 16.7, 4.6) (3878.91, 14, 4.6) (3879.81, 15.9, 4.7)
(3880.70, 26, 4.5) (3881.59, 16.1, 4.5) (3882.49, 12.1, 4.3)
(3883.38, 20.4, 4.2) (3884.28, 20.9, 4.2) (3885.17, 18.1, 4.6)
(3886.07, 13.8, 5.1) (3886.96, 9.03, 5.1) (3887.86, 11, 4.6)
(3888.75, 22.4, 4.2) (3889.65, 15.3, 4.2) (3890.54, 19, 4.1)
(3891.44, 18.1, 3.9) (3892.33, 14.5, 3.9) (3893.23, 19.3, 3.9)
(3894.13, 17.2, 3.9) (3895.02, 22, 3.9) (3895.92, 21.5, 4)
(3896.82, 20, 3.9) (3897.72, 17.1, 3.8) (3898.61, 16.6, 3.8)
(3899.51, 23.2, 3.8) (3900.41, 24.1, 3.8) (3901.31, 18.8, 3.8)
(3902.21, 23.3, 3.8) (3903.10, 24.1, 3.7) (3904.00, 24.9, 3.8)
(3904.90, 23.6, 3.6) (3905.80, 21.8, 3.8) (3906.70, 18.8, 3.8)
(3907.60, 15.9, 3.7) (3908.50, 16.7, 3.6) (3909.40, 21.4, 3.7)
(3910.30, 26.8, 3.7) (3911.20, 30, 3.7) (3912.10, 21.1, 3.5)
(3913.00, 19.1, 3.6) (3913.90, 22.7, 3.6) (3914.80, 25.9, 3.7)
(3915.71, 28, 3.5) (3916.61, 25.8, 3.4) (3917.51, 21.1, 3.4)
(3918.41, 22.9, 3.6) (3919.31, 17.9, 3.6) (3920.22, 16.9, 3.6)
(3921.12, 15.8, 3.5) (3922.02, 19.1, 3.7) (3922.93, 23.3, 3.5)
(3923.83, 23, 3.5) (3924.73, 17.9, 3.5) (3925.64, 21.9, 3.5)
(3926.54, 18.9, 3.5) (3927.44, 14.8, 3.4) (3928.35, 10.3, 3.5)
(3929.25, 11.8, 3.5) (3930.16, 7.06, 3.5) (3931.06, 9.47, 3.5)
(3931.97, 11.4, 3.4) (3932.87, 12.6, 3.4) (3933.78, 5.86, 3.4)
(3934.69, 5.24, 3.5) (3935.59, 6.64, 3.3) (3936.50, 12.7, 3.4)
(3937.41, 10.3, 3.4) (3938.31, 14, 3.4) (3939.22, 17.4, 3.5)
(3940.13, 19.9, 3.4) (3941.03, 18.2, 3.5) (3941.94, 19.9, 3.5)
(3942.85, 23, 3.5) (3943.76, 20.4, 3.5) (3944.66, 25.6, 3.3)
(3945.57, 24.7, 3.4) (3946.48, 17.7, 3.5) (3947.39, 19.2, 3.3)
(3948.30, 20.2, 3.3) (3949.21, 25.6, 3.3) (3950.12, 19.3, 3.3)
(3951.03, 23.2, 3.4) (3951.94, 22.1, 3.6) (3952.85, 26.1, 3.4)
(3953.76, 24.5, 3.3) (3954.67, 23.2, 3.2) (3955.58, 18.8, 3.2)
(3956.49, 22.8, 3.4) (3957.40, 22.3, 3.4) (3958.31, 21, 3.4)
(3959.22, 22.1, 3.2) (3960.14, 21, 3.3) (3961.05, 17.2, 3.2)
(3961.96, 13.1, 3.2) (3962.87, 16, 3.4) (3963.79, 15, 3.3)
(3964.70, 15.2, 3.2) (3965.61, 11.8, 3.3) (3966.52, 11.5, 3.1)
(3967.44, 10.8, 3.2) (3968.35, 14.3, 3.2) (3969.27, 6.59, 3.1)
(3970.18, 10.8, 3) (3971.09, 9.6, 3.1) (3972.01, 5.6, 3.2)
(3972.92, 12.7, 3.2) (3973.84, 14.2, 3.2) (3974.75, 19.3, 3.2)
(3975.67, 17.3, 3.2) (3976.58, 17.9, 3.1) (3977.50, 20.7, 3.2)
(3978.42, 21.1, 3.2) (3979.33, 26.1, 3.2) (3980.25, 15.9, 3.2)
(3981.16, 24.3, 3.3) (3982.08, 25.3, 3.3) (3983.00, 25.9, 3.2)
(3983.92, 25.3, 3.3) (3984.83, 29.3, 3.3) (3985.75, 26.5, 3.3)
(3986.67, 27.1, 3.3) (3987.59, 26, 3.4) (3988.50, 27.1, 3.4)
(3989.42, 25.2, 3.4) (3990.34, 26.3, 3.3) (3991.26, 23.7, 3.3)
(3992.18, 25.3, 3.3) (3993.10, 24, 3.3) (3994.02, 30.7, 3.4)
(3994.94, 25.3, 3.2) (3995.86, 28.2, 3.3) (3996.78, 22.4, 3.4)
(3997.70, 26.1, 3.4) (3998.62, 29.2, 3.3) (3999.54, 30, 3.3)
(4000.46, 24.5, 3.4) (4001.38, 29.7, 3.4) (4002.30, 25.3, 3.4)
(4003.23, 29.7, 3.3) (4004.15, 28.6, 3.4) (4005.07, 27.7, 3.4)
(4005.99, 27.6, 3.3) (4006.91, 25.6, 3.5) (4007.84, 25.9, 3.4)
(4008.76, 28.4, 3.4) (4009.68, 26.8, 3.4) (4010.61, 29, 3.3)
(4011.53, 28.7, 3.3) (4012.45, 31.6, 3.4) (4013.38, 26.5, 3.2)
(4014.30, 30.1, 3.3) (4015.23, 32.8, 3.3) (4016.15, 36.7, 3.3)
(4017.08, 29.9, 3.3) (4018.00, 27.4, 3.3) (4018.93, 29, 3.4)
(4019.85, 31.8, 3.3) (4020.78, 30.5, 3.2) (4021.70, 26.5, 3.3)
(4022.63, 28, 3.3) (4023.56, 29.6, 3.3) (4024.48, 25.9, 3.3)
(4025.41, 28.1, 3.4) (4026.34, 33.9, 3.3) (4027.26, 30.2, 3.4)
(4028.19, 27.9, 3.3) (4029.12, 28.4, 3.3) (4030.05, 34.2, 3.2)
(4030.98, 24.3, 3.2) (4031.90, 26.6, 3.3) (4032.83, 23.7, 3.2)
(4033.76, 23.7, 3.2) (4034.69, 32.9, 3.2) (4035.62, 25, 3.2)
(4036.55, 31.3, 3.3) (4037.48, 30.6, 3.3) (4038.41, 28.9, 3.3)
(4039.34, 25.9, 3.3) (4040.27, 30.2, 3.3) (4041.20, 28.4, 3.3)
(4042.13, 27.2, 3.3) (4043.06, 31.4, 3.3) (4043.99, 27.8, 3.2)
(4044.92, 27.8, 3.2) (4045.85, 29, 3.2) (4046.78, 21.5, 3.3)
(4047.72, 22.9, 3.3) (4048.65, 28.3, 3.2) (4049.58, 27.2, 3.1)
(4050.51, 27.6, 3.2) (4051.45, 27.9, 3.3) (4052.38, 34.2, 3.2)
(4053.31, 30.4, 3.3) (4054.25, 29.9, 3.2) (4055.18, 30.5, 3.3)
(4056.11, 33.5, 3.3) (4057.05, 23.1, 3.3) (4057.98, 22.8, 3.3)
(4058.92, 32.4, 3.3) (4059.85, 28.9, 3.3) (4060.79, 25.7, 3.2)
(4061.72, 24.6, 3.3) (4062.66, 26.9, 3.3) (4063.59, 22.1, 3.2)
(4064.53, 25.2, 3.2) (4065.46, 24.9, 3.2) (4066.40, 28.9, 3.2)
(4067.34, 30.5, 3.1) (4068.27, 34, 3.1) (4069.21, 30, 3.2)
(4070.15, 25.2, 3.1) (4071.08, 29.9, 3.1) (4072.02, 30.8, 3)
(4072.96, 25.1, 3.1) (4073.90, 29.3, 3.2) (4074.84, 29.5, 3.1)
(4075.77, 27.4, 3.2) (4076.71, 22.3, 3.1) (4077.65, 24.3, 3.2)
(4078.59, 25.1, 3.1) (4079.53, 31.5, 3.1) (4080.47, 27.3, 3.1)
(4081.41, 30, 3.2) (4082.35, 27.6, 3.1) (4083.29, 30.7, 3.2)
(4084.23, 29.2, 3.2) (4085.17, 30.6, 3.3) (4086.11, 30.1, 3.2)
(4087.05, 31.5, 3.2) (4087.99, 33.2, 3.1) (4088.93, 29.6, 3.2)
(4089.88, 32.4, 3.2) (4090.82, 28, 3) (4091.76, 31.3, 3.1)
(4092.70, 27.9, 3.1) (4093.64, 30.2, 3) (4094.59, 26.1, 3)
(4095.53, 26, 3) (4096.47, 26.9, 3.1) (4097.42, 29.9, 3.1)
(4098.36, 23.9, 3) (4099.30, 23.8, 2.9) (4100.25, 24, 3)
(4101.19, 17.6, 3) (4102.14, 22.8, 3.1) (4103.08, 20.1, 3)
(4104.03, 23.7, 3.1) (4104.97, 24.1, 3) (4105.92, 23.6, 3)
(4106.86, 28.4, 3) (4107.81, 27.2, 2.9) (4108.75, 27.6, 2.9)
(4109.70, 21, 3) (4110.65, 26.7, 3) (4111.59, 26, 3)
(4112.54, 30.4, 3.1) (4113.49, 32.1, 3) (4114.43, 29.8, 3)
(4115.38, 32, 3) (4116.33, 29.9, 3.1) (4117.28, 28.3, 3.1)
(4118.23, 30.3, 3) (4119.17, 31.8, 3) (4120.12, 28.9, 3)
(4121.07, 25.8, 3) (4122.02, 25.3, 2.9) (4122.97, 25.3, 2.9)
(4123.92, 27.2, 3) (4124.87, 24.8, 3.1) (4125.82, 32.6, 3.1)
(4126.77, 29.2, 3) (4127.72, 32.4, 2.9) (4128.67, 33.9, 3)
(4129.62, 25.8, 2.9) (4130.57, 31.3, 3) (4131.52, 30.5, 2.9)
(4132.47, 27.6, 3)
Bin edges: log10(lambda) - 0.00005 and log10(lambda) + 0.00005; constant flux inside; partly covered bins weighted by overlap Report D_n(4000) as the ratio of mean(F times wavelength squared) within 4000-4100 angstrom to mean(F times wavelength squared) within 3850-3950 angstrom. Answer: 1.65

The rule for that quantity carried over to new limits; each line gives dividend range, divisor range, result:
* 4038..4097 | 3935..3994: 1.52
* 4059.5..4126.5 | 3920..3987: 1.66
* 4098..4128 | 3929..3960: 1.63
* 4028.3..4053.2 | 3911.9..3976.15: 1.70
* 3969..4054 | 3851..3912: 1.47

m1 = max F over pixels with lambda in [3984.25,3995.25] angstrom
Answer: 30.7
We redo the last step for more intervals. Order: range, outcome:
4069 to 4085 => 31.5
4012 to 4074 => 36.7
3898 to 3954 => 30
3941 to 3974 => 26.1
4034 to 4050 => 32.9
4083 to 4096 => 33.2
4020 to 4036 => 34.2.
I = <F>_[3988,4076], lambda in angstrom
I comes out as 28.1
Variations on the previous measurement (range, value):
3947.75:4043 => 24.4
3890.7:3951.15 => 18.9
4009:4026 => 29.4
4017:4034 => 28.4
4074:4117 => 27.4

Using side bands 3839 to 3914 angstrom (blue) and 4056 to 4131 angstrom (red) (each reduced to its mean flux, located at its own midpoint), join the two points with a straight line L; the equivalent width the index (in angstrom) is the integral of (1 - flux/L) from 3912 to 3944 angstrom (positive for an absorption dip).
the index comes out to 6.0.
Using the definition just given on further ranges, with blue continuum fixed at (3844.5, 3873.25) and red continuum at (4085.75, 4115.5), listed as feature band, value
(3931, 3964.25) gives 6.2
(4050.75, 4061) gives -1.4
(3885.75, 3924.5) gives 1.2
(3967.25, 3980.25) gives 4.6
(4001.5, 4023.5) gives -4.2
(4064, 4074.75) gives -1.0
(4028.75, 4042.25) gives -1.7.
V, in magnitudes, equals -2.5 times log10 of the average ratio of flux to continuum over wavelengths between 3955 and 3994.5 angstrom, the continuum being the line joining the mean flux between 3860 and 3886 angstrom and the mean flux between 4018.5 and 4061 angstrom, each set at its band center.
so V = 0.259 mag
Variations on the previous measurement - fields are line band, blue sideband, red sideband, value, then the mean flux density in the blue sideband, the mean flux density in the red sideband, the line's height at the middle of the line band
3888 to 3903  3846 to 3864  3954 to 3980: -0.133 mag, 17.7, 16.4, 17.2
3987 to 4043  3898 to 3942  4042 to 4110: -0.177 mag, 18.3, 27.5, 23.9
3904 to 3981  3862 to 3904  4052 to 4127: 0.190 mag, 19.1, 27.8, 21.6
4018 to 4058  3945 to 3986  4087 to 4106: -0.225 mag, 18.9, 26.4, 23.1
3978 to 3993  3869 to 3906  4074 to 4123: -0.094 mag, 19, 27.5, 22.9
